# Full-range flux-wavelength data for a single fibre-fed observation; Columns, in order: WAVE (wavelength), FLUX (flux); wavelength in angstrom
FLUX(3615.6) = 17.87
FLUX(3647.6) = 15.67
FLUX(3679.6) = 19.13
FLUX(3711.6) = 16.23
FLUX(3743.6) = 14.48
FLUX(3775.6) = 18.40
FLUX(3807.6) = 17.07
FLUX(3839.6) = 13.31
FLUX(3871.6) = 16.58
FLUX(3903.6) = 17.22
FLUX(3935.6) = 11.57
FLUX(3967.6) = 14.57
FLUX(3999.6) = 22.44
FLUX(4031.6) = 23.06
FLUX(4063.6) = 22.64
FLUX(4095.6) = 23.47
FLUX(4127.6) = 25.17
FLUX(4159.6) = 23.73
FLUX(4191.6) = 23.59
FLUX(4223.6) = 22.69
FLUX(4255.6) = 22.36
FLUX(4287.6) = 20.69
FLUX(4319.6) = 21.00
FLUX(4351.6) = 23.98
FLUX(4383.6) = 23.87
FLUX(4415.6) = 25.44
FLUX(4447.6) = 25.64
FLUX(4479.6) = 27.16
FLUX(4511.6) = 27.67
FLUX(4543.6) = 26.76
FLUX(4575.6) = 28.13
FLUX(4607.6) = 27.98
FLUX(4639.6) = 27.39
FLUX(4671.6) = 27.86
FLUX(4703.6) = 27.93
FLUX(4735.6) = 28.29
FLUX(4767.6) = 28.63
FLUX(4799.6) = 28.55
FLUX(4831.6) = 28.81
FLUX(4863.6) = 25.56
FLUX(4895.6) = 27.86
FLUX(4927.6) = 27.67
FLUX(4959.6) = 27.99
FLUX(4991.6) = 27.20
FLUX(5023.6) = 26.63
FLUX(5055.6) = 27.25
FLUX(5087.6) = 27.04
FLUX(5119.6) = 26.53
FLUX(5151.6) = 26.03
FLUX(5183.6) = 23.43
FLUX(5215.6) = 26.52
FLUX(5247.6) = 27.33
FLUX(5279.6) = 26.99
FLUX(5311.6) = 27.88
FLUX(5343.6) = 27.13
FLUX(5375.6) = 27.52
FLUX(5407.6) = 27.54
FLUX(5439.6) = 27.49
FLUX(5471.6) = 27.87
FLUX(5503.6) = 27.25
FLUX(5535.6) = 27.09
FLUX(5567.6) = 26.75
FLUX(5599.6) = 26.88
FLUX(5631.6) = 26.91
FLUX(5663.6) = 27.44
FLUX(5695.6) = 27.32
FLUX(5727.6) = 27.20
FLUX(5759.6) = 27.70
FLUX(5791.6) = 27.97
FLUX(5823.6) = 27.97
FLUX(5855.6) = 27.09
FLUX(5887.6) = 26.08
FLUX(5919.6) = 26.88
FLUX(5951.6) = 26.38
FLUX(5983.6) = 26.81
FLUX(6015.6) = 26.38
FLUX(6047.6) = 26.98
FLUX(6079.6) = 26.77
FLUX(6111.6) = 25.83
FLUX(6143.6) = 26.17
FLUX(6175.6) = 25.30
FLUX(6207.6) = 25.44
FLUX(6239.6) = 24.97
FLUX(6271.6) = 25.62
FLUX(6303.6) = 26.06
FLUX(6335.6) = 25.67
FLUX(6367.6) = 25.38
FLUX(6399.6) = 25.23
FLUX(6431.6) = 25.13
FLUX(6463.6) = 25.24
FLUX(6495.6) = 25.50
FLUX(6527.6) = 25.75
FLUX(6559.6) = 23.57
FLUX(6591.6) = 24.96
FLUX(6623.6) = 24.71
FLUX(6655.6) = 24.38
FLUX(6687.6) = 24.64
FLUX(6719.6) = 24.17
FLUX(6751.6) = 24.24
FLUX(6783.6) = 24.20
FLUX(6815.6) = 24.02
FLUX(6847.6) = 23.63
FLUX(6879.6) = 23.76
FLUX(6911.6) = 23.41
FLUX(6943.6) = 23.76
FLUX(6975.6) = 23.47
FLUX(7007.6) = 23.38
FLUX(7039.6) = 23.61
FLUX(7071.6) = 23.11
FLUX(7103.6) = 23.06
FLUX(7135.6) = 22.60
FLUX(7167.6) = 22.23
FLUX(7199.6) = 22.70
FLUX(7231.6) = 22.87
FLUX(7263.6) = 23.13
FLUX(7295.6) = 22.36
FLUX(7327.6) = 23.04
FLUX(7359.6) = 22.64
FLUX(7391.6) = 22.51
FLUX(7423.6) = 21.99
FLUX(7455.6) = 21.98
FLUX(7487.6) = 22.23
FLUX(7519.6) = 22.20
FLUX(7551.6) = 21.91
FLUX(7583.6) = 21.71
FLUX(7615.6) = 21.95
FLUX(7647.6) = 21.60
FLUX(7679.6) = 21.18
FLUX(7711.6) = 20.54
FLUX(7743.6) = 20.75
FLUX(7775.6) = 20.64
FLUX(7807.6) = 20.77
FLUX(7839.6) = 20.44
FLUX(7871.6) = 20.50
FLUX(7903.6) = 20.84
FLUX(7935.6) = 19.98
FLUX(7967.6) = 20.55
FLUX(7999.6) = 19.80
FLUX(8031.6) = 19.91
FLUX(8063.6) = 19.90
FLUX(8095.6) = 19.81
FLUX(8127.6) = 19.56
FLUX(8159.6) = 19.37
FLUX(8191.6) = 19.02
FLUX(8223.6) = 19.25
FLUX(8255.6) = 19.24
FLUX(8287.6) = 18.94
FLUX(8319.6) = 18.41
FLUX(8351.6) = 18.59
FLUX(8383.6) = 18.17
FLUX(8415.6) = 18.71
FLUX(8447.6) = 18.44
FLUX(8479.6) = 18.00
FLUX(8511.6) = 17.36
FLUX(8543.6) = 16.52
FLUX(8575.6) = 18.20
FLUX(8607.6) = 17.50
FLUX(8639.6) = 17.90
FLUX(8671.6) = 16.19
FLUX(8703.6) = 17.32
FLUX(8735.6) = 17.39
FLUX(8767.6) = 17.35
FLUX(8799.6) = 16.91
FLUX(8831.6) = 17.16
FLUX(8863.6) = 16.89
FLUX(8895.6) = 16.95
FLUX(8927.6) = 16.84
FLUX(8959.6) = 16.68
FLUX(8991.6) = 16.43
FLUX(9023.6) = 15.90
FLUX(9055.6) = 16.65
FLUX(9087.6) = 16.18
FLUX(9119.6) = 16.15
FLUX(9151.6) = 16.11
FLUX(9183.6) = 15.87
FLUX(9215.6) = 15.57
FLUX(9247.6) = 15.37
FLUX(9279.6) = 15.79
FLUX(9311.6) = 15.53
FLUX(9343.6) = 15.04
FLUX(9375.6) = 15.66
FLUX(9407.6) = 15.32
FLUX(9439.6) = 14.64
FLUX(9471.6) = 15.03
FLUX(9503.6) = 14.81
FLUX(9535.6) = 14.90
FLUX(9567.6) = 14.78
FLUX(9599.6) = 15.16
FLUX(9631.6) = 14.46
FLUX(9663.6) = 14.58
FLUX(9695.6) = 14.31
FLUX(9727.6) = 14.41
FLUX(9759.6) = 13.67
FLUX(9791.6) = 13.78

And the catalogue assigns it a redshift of 0.000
